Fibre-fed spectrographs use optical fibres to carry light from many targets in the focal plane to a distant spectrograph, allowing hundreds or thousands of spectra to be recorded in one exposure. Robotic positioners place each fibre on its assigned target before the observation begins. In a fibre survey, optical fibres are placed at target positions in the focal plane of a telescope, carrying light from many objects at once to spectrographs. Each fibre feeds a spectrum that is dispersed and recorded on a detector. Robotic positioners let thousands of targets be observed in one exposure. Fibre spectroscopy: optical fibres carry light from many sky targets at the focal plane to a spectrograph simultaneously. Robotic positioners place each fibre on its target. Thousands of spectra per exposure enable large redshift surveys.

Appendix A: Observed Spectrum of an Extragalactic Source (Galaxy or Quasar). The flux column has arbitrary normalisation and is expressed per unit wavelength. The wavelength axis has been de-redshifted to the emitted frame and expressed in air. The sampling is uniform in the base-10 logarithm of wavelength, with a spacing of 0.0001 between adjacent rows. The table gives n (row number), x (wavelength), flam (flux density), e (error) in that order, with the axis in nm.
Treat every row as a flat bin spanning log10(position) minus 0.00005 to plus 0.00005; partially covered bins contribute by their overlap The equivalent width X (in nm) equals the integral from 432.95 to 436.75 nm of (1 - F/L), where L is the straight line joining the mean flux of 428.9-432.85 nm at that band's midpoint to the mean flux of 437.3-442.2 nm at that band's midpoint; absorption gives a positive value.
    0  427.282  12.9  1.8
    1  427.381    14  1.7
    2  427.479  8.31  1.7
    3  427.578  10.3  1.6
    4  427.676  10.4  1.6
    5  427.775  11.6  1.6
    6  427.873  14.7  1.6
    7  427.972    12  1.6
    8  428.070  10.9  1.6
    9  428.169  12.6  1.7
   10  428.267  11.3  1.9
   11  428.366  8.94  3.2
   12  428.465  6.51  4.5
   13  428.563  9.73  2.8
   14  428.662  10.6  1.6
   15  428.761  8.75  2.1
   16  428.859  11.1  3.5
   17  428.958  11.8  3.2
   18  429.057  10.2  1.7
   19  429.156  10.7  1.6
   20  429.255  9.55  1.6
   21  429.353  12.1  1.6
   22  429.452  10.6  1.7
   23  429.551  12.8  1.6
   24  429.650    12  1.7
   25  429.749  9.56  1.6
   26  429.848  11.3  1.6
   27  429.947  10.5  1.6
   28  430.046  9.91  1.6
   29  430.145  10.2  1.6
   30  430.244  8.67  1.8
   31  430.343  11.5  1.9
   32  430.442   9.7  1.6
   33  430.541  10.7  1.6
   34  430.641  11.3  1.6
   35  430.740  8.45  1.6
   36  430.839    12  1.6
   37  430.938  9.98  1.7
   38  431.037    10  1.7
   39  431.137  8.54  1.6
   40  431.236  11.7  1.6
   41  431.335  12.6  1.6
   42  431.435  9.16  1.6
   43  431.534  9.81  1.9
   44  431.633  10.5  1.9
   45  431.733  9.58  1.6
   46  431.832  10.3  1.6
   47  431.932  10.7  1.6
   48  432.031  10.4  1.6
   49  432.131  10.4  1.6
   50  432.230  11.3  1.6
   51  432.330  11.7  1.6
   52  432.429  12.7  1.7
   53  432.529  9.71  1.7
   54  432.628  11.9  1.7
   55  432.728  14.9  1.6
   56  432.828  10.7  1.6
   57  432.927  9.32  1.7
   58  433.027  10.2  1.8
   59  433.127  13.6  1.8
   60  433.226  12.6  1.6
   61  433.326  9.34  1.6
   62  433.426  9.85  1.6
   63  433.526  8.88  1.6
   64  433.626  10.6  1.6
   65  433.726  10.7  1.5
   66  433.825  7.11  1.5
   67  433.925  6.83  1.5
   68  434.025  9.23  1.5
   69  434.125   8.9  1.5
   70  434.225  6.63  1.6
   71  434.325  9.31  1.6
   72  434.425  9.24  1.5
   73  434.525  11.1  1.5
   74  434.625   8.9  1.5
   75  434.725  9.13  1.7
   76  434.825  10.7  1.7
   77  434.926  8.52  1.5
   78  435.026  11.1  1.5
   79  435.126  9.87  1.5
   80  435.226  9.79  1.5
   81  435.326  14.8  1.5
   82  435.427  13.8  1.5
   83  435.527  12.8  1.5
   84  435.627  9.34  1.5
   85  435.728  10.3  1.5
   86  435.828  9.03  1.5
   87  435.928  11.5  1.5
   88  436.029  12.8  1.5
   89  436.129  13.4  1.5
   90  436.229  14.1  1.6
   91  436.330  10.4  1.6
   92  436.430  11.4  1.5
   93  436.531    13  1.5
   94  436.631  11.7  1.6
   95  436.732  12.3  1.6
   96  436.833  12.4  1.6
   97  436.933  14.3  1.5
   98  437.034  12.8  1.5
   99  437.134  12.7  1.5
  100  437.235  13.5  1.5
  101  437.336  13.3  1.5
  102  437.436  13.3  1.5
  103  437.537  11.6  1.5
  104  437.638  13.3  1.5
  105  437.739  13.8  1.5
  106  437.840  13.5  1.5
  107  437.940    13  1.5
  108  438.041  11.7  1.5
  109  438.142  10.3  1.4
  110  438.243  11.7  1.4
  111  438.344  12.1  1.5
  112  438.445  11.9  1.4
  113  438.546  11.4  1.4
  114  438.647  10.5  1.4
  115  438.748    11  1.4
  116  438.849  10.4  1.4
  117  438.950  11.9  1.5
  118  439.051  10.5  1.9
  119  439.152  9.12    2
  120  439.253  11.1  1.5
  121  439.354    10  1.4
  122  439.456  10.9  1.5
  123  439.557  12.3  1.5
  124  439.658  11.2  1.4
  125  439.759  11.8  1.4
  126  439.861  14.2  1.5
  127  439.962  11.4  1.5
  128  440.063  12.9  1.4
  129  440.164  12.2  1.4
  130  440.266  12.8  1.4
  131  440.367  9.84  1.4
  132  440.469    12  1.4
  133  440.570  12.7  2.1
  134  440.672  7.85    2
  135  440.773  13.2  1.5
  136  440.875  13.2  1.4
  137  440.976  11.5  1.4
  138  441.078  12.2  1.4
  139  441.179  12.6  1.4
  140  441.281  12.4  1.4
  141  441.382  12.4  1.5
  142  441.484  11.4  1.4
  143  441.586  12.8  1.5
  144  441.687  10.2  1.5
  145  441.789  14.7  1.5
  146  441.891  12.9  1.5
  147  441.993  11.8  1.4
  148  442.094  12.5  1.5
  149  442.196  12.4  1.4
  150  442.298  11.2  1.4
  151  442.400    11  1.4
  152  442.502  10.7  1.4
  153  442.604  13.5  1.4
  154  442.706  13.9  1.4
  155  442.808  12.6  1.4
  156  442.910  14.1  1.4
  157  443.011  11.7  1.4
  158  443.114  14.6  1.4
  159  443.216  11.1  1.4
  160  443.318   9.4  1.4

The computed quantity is 0.24 nm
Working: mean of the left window 10.8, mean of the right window 11.9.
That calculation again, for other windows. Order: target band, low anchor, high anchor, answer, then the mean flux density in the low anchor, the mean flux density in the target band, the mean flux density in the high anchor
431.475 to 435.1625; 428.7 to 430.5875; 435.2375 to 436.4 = 0.395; 10.6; 10.2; 11.9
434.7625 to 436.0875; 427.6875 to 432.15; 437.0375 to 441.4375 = 0.030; 10.6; 11.1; 11.9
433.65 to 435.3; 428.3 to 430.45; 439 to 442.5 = 0.254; 10.3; 9.3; 11.8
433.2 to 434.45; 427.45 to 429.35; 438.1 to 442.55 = 0.223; 10.6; 9.1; 11.7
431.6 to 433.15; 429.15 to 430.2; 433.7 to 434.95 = -0.219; 10.8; 11.1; 8.92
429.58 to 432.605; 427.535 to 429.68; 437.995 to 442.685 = 0.143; 10.9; 10.5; 11.7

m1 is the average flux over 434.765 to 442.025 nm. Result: 11.9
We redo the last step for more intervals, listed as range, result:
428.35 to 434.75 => 10.3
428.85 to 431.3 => 10.6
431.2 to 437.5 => 11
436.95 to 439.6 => 11.9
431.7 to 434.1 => 10.5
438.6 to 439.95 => 11.2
